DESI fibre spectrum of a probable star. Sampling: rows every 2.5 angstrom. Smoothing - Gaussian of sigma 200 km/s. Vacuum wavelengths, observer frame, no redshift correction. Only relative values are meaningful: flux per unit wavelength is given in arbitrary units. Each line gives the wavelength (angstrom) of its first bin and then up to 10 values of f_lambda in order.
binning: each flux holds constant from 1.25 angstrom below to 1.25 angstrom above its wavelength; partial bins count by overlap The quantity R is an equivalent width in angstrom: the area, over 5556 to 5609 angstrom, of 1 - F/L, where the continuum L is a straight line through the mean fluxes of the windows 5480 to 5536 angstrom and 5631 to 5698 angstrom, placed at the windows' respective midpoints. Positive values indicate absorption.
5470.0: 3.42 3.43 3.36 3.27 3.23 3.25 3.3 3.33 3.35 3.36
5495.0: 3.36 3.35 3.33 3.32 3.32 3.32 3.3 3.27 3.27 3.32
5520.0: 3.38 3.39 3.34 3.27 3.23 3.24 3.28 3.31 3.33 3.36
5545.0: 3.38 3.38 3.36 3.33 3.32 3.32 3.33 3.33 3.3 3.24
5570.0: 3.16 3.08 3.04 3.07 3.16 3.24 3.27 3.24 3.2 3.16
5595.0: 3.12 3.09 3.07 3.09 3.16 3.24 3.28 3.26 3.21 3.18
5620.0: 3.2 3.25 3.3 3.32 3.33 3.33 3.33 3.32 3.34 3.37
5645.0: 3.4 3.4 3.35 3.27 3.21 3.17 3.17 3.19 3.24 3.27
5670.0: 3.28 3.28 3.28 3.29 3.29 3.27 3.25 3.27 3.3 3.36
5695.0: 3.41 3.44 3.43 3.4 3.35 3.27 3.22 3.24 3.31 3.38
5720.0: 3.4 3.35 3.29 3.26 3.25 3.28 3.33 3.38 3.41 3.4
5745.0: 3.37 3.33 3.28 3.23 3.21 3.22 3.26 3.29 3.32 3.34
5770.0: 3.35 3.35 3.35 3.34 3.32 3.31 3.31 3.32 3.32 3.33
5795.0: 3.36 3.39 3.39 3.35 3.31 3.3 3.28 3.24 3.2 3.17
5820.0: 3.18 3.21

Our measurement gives 1.9 angstrom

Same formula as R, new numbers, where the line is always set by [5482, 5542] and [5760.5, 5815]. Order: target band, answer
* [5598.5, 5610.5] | 0.6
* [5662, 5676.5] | 0.3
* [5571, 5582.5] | 0.7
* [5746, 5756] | 0.2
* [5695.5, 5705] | -0.3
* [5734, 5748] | -0.2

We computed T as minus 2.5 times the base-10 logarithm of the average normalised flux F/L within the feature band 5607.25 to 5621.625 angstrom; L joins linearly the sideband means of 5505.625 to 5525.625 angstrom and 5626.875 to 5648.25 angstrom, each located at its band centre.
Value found 0.04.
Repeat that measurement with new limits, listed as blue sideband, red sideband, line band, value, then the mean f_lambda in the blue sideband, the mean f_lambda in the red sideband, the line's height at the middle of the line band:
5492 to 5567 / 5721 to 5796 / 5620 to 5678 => 0.010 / 3.32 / 3.32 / 3.32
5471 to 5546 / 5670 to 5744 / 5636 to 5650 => -0.014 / 3.32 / 3.32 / 3.32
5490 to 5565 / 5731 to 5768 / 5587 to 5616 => 0.048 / 3.32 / 3.31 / 3.32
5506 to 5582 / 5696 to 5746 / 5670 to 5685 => 0.015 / 3.28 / 3.34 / 3.32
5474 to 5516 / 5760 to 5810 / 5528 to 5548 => 0.001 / 3.31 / 3.33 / 3.31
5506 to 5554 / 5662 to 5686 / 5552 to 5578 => 0.025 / 3.32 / 3.27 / 3.31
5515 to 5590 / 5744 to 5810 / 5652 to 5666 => 0.030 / 3.27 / 3.32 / 3.29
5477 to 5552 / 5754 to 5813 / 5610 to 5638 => 0.014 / 3.32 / 3.32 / 3.32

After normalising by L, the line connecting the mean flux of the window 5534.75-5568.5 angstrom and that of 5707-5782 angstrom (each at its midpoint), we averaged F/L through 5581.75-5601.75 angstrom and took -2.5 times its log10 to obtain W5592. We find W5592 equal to 0.05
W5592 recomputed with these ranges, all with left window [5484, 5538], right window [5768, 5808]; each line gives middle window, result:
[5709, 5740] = 0.007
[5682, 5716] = 0.002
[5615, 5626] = 0.032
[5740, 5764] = 0.013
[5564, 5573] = 0.040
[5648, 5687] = 0.024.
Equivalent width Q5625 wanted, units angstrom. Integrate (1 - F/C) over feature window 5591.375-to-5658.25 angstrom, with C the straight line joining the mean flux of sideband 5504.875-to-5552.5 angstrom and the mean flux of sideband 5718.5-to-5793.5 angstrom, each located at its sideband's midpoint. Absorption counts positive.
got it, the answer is 1.4 angstrom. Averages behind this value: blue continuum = 3.32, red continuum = 3.32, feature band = 3.25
